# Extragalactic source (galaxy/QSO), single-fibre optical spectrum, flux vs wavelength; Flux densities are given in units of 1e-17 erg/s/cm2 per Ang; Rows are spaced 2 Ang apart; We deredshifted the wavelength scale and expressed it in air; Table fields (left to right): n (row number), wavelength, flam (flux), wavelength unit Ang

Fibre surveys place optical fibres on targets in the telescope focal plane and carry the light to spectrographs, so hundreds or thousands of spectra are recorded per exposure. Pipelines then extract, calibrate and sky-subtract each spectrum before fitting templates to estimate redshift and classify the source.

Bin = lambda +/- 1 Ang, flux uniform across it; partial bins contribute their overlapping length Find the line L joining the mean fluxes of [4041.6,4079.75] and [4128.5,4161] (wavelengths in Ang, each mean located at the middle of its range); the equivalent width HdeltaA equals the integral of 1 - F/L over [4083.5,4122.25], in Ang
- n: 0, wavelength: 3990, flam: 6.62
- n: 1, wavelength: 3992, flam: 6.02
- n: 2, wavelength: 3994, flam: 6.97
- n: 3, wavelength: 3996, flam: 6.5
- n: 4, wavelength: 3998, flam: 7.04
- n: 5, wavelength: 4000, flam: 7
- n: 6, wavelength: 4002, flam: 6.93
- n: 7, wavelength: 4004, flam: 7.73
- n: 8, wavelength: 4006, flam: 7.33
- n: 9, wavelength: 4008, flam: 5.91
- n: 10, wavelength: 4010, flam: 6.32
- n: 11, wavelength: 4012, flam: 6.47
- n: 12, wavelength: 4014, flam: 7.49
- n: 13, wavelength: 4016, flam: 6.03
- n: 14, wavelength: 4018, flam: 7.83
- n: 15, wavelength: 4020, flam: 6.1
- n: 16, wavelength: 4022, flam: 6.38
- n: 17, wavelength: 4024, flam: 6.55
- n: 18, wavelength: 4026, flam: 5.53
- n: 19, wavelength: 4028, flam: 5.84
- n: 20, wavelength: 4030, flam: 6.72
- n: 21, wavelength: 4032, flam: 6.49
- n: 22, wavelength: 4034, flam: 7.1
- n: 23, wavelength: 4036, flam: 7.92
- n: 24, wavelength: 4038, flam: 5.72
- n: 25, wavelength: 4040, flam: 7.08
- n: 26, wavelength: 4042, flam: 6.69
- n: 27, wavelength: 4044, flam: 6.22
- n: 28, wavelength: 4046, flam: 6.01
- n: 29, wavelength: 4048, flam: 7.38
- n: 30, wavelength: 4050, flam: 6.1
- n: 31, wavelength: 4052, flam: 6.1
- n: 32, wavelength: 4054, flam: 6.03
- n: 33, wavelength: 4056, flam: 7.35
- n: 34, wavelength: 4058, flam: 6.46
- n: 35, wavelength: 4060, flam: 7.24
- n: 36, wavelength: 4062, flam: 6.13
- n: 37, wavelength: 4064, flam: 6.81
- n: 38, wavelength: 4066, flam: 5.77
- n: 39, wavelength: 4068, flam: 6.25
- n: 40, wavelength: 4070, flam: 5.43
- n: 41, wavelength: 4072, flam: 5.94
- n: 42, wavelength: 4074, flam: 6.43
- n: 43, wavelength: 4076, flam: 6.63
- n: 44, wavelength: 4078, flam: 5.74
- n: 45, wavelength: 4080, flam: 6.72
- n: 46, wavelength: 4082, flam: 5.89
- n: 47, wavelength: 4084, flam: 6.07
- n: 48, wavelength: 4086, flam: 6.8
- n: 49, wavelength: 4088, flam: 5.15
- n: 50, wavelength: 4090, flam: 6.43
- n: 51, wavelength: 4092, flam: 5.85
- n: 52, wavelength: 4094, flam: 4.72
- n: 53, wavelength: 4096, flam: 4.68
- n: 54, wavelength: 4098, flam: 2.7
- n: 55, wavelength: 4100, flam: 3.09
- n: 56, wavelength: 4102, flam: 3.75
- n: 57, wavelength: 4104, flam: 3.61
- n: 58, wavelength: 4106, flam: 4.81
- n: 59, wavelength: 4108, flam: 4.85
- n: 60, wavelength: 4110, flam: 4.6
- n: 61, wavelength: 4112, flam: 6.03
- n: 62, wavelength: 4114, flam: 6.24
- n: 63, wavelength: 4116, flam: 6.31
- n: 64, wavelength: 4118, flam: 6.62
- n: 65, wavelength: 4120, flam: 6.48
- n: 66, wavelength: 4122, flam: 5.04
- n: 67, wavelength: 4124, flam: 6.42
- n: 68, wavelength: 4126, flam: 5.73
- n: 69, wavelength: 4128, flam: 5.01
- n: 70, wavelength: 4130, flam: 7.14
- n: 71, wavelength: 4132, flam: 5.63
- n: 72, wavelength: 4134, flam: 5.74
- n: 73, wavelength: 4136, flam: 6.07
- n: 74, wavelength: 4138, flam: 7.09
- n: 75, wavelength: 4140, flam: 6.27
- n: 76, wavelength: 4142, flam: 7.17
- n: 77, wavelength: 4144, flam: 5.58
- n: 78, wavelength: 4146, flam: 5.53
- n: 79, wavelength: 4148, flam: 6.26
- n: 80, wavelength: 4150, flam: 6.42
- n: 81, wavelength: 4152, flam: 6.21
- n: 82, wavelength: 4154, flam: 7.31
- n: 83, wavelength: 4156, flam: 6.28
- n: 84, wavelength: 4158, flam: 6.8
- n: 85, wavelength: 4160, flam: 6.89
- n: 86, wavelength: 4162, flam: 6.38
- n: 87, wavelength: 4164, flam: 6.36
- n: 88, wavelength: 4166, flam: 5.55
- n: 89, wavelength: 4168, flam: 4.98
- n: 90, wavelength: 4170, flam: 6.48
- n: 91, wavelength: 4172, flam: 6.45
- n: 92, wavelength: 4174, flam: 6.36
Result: 7.2 Ang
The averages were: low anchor 6.36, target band 5.18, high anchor 6.38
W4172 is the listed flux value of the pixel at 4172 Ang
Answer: 6.45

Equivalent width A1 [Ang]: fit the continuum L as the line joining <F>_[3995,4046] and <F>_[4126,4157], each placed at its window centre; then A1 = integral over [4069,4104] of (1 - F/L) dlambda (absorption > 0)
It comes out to 5.8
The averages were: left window 6.66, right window 6.23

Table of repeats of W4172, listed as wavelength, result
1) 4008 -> 5.91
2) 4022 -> 6.38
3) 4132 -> 5.63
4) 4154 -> 7.31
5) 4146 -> 5.53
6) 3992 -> 6.02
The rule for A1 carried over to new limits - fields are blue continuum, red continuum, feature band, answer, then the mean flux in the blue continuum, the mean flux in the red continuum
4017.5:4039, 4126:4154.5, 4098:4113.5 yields 4.83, 6.53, 6.21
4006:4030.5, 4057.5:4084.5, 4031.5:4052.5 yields -0.88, 6.46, 6.25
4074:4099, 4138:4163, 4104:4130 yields 1.64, 5.65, 6.45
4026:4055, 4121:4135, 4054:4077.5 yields -0.27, 6.49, 5.82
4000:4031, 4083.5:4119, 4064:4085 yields -2.02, 6.62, 5.12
